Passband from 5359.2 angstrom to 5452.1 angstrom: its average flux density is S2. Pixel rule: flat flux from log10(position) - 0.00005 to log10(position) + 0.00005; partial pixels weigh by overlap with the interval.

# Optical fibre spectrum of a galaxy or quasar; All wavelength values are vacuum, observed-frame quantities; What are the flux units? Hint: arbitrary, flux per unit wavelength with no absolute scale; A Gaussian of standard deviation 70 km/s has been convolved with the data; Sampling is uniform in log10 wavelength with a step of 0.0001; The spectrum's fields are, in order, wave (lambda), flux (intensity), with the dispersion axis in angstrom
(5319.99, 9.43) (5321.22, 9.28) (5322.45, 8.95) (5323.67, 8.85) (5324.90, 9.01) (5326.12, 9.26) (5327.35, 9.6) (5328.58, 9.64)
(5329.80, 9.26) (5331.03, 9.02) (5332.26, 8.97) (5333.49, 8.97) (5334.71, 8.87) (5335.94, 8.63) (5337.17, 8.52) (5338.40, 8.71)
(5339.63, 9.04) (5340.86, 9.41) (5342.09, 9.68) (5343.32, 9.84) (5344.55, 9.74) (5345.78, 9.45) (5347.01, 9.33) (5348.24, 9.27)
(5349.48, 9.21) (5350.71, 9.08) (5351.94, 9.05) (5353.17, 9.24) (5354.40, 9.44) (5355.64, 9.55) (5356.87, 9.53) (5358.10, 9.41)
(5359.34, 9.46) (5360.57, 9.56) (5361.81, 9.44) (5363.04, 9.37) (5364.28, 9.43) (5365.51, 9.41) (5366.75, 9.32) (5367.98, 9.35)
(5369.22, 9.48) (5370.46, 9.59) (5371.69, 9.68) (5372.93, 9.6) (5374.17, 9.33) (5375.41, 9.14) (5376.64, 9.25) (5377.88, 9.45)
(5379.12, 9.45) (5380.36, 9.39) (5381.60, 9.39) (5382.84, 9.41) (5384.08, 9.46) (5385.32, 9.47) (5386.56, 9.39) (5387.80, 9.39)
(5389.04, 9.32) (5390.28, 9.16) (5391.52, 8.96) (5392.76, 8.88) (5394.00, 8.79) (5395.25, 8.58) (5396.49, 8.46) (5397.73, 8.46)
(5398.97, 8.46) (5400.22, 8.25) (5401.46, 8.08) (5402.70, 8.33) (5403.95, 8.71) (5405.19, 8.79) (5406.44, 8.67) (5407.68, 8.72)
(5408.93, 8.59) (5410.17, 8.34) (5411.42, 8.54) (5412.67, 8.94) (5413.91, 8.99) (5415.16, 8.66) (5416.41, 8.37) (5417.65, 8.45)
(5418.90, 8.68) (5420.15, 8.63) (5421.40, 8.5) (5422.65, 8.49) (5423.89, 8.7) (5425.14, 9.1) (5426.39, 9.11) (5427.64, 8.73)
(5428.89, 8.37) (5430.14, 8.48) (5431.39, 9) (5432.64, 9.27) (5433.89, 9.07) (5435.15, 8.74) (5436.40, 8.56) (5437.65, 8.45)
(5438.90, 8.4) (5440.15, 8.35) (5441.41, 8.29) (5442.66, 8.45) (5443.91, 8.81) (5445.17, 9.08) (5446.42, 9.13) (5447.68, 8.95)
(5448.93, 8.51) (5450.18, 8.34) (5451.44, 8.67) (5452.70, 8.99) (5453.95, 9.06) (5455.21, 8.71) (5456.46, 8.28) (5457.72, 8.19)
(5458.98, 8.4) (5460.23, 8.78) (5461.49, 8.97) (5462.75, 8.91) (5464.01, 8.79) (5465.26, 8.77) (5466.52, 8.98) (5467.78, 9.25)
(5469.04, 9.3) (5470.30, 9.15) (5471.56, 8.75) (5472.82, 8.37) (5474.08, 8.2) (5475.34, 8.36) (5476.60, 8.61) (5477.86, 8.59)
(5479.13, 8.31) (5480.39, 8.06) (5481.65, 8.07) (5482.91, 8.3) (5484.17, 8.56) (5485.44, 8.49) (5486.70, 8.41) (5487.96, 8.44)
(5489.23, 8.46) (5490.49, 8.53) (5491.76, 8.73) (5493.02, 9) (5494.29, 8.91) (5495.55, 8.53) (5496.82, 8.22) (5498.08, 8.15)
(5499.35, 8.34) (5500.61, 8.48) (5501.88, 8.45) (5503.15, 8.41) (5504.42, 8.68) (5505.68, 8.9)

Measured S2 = 8.91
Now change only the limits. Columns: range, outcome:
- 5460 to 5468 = 8.91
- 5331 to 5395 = 9.29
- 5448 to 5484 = 8.63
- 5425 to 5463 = 8.71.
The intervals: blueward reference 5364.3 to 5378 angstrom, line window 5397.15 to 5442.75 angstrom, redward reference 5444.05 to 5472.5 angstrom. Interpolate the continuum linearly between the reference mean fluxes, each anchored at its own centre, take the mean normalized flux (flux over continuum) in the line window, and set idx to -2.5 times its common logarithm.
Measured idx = 0.06 mag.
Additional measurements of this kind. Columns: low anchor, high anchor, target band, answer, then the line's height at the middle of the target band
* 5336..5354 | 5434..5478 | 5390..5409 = 0.04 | 8.97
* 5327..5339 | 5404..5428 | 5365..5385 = -0.07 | 8.84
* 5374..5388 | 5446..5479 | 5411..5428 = 0.04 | 9.07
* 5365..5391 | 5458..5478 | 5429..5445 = 0.04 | 8.98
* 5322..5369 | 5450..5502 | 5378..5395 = -0.02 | 9.05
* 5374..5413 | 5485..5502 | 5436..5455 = 0.00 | 8.71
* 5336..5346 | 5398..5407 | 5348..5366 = -0.04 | 9.05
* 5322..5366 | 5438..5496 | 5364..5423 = 0.01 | 9.01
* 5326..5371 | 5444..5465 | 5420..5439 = 0.02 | 8.87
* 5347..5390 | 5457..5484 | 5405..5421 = 0.05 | 9.05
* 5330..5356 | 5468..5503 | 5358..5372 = -0.04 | 9.08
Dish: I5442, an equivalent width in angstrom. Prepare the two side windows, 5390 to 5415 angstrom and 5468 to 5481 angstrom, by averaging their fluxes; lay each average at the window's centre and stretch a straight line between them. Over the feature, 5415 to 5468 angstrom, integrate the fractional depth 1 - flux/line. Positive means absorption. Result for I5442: -0.6 angstrom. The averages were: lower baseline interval 8.63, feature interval 8.7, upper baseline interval 8.59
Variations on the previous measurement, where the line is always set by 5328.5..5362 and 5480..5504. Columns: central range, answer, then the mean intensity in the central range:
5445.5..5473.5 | -0.5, 8.79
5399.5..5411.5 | 0.6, 8.5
